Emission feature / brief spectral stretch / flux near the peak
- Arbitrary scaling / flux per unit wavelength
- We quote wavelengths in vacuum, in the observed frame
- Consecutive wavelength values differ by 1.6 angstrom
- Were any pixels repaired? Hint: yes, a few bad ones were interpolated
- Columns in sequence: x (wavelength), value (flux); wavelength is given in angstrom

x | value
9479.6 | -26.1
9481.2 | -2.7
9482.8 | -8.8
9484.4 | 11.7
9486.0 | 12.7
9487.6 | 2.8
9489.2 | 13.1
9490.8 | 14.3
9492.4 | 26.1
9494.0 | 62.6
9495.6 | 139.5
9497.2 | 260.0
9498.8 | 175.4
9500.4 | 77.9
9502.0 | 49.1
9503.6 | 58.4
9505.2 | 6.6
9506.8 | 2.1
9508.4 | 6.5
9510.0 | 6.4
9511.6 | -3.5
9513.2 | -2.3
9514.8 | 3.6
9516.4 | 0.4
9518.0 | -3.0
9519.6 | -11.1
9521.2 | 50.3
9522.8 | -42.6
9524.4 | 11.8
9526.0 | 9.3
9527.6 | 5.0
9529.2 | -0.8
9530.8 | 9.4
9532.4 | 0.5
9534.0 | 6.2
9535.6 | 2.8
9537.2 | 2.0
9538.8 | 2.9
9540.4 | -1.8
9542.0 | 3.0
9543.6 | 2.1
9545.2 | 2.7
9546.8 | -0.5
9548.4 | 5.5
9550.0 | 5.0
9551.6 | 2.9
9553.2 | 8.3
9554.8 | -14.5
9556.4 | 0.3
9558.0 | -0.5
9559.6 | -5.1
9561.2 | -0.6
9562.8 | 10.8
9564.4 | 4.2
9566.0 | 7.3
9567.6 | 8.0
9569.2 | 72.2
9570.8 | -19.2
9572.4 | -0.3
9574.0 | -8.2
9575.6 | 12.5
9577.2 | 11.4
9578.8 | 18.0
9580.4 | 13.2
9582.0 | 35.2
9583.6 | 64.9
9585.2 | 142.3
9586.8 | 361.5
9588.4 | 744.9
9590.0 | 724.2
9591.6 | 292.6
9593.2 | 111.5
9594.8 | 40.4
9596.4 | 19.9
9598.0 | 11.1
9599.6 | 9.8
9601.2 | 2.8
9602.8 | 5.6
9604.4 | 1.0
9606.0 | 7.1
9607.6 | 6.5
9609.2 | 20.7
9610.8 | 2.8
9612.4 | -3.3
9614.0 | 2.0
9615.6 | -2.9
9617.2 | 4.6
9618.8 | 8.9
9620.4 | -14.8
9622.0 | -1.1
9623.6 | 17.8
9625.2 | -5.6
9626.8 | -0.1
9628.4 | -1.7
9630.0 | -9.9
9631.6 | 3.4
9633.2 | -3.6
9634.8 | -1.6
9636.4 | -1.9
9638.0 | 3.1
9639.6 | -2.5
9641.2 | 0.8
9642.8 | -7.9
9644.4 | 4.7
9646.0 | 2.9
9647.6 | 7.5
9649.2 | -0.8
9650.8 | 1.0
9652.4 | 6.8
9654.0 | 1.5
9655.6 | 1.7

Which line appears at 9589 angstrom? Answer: [O III] 5007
